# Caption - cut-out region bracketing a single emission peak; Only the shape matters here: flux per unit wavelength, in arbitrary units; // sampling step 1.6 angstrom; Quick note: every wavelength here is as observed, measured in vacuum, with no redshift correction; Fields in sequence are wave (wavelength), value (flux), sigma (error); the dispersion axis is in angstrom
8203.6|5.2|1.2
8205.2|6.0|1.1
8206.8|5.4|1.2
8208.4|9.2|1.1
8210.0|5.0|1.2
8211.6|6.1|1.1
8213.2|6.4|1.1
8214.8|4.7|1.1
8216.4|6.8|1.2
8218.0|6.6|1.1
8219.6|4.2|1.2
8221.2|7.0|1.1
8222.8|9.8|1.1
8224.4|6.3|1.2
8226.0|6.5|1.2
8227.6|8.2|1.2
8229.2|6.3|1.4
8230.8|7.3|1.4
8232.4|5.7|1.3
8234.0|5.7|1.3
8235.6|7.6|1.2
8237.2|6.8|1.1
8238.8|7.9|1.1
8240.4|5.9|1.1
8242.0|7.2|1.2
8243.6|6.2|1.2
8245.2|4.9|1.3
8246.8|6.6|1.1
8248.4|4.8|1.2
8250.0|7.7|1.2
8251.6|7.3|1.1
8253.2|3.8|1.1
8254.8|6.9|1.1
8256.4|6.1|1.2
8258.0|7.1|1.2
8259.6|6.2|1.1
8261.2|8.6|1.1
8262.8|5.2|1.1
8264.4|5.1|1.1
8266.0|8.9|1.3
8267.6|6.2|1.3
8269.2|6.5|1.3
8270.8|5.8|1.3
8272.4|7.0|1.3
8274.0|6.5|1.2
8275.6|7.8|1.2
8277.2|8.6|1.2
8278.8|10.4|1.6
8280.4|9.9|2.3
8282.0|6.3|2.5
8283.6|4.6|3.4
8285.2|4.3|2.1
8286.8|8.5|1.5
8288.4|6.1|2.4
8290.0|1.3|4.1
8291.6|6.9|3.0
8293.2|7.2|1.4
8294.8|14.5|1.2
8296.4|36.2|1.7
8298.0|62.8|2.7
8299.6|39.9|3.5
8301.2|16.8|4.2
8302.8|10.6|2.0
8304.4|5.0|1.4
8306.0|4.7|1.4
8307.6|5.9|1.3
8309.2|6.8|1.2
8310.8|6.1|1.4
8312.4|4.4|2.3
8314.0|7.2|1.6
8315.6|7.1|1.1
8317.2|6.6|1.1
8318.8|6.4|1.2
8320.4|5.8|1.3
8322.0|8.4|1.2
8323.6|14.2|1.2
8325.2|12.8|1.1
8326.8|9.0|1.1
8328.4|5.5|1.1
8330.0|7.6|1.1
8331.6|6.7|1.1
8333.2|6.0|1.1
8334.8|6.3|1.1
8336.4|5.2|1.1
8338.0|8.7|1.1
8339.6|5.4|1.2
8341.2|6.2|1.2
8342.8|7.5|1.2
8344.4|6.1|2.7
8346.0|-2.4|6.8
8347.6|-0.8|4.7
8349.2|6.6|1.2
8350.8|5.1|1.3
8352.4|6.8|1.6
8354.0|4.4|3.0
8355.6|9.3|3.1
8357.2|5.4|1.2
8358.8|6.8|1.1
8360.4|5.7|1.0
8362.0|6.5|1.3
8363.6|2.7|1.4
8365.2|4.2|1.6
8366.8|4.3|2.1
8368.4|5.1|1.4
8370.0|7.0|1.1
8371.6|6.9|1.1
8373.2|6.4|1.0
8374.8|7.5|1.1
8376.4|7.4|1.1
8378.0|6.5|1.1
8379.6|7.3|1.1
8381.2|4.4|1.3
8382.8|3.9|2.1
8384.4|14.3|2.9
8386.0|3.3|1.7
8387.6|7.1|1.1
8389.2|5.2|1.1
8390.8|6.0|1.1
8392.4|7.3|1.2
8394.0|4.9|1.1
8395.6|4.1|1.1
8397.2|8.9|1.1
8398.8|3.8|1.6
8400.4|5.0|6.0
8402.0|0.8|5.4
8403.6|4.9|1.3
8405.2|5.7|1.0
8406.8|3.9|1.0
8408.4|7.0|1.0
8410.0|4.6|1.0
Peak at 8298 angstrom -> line H-alpha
